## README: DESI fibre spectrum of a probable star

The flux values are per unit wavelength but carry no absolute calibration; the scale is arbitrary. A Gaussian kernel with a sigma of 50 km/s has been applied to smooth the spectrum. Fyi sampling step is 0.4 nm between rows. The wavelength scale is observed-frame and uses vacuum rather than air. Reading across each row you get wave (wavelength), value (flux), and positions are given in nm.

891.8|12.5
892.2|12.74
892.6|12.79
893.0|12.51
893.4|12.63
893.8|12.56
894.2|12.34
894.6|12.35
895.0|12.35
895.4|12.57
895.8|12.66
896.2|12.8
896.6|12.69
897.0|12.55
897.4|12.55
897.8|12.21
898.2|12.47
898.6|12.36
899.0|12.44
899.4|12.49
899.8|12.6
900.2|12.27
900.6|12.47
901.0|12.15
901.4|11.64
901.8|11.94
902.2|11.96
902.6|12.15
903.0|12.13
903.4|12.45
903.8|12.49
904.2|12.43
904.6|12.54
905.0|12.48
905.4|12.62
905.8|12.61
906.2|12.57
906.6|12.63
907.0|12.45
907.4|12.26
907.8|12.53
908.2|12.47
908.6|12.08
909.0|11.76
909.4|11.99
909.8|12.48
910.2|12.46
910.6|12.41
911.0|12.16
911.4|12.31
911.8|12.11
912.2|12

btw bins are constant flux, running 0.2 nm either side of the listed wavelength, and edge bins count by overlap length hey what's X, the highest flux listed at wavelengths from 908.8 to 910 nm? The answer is 12.48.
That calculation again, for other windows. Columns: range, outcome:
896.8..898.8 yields 12.55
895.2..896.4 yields 12.8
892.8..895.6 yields 12.63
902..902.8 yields 12.15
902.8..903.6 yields 12.45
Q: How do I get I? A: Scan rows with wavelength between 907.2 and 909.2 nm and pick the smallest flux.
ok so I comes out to 11.76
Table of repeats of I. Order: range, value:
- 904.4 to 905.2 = 12.48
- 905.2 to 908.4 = 12.26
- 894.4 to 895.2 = 12.35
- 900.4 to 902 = 11.64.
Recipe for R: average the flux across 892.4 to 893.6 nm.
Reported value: 12.6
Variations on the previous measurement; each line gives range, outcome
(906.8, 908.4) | 12.4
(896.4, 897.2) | 12.6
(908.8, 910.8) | 12.2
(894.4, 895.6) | 12.4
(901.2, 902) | 11.8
